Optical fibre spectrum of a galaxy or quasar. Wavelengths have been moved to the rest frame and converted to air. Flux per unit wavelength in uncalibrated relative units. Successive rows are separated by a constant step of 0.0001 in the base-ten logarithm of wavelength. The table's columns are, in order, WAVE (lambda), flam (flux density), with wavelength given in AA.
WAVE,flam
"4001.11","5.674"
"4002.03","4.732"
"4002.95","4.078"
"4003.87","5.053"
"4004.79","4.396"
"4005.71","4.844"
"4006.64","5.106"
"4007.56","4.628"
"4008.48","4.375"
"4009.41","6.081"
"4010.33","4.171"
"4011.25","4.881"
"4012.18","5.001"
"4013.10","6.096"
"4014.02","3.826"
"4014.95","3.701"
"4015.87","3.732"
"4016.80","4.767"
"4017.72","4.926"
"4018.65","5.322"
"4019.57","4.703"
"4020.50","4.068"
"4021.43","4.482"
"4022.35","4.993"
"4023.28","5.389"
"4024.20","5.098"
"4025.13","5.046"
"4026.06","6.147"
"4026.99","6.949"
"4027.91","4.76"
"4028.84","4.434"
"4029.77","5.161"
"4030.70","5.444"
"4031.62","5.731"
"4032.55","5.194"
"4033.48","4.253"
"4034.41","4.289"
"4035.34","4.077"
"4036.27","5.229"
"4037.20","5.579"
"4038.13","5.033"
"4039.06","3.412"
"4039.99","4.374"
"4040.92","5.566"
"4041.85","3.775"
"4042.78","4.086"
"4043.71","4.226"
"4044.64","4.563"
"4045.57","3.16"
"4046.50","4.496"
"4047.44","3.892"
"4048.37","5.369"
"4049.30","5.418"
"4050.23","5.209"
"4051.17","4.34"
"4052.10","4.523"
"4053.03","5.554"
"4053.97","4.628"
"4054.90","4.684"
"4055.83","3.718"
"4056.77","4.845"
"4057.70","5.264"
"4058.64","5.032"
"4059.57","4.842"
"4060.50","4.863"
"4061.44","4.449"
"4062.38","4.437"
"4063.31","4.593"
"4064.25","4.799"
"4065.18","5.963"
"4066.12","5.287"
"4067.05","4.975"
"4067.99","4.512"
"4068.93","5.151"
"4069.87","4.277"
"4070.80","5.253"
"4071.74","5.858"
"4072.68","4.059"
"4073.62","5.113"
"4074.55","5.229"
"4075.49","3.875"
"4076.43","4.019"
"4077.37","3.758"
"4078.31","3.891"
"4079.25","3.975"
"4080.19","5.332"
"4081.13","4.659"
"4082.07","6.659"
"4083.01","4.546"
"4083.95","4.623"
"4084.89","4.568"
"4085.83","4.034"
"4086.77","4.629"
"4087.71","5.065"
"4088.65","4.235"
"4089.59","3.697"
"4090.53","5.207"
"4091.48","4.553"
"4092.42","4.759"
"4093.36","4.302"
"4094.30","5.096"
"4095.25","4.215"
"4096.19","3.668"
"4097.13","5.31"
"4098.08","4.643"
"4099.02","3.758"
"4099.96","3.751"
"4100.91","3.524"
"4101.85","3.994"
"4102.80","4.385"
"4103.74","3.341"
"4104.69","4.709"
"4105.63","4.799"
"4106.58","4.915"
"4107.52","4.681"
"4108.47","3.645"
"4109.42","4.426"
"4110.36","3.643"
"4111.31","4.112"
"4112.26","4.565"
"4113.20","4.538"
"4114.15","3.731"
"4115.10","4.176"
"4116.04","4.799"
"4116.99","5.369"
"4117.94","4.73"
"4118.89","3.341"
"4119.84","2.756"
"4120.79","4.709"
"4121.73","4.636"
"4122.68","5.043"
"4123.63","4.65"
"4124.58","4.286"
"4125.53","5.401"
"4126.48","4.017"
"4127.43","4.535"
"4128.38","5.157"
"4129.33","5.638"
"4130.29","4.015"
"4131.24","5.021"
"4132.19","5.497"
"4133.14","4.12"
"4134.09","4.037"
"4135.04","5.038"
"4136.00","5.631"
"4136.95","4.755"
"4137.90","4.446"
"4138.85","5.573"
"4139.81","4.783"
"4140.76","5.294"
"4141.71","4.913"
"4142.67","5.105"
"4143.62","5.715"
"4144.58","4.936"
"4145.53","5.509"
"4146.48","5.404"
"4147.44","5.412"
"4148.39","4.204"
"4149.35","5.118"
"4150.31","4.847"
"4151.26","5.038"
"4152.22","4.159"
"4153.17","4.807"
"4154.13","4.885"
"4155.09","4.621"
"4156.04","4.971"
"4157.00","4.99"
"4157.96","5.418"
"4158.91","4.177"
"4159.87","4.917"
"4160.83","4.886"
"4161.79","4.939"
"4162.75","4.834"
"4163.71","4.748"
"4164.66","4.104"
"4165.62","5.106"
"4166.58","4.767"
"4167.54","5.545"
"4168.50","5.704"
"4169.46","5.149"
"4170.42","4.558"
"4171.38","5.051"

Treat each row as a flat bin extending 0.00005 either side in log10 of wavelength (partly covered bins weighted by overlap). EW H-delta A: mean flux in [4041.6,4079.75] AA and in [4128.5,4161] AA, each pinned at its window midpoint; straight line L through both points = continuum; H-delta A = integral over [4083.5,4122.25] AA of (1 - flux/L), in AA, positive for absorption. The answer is 3.7 AA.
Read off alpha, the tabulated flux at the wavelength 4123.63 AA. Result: 4.65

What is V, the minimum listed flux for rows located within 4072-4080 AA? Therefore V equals 3.758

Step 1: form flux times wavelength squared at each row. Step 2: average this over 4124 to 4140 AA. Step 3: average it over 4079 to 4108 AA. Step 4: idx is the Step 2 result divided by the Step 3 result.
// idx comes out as 1.09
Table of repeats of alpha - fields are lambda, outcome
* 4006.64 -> 5.106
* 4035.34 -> 4.077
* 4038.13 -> 5.033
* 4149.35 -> 5.118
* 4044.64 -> 4.563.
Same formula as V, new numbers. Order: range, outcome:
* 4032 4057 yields 3.16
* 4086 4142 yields 2.756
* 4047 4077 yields 3.718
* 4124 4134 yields 4.015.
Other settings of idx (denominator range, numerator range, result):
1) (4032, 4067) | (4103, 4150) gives 1.04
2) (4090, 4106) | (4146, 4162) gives 1.15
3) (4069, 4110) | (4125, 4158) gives 1.13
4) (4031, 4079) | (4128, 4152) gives 1.11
